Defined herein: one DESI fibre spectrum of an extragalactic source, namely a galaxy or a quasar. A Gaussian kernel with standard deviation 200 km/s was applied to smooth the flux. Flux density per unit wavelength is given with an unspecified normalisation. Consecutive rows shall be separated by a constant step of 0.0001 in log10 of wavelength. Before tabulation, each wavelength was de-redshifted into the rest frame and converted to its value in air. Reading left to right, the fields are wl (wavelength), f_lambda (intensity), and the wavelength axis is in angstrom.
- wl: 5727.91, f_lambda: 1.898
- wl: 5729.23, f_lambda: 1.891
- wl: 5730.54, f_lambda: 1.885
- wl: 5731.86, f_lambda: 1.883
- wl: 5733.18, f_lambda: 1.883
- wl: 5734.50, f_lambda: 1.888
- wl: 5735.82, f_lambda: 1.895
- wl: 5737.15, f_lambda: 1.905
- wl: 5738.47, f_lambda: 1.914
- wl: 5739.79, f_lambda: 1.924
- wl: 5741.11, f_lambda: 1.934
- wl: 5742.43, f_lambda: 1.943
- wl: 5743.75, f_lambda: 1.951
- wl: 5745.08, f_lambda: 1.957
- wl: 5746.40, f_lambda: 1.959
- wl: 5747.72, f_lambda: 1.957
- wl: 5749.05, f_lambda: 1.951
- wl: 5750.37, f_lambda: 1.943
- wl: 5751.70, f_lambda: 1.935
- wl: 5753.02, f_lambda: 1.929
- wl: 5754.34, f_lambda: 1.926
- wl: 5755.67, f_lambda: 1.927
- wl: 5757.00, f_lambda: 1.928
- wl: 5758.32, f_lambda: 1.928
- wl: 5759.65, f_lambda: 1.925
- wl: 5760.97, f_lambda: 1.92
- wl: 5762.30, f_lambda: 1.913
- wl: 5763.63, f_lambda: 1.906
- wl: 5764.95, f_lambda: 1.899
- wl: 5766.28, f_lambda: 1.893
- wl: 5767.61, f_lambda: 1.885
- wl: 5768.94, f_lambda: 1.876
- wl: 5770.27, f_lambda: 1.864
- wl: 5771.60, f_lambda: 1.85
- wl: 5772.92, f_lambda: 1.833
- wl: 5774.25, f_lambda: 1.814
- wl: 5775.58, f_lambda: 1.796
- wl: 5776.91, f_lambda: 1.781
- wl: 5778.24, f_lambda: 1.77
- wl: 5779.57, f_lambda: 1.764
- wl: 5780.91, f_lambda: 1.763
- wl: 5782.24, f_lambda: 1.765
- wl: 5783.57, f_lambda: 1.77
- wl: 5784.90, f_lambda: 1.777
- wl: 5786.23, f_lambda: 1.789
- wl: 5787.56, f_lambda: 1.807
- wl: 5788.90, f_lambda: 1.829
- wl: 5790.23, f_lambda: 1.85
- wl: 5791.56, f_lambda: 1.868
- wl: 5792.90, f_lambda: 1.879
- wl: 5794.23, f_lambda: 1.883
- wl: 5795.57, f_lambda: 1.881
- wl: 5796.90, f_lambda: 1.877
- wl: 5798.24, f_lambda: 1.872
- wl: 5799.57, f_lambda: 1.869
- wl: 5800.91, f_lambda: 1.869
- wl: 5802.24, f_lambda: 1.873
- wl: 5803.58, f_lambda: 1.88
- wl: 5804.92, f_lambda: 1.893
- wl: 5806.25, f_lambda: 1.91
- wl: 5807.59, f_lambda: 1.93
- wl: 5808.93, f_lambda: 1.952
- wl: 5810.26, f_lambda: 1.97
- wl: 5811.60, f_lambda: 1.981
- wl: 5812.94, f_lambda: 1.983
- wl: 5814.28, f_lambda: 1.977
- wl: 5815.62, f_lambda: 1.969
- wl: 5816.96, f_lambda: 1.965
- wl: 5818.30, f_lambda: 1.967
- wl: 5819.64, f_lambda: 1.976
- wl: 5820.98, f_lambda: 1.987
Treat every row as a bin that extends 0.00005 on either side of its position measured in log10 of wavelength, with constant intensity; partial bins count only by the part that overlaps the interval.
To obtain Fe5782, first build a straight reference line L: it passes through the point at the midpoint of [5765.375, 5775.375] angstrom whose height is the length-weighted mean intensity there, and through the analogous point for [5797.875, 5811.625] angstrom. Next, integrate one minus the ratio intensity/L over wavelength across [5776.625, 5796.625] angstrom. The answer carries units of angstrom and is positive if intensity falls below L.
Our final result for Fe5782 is 0.7 angstrom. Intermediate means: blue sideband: 1.86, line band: 1.81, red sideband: 1.91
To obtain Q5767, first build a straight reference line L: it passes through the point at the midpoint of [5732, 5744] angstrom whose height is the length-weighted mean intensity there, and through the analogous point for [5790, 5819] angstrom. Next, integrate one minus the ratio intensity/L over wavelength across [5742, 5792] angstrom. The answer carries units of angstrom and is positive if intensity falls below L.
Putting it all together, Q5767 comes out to 1.1 angstrom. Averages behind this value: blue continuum 1.91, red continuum 1.91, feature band 1.87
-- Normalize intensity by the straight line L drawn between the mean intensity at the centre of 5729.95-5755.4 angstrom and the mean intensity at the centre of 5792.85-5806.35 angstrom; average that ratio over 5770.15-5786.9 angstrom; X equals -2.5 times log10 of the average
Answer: 0.06 mag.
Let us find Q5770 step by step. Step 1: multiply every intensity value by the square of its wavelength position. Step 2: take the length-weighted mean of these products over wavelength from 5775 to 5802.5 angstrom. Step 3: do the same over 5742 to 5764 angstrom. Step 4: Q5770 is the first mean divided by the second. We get 0.95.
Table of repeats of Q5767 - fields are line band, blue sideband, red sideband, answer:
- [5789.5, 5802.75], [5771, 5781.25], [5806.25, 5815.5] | 0.14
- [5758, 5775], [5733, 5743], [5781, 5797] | -0.17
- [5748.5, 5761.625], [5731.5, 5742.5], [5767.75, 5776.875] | -0.42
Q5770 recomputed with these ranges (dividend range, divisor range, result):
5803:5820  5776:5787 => 1.11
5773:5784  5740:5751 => 0.92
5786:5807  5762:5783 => 1.03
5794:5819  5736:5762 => 1.01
